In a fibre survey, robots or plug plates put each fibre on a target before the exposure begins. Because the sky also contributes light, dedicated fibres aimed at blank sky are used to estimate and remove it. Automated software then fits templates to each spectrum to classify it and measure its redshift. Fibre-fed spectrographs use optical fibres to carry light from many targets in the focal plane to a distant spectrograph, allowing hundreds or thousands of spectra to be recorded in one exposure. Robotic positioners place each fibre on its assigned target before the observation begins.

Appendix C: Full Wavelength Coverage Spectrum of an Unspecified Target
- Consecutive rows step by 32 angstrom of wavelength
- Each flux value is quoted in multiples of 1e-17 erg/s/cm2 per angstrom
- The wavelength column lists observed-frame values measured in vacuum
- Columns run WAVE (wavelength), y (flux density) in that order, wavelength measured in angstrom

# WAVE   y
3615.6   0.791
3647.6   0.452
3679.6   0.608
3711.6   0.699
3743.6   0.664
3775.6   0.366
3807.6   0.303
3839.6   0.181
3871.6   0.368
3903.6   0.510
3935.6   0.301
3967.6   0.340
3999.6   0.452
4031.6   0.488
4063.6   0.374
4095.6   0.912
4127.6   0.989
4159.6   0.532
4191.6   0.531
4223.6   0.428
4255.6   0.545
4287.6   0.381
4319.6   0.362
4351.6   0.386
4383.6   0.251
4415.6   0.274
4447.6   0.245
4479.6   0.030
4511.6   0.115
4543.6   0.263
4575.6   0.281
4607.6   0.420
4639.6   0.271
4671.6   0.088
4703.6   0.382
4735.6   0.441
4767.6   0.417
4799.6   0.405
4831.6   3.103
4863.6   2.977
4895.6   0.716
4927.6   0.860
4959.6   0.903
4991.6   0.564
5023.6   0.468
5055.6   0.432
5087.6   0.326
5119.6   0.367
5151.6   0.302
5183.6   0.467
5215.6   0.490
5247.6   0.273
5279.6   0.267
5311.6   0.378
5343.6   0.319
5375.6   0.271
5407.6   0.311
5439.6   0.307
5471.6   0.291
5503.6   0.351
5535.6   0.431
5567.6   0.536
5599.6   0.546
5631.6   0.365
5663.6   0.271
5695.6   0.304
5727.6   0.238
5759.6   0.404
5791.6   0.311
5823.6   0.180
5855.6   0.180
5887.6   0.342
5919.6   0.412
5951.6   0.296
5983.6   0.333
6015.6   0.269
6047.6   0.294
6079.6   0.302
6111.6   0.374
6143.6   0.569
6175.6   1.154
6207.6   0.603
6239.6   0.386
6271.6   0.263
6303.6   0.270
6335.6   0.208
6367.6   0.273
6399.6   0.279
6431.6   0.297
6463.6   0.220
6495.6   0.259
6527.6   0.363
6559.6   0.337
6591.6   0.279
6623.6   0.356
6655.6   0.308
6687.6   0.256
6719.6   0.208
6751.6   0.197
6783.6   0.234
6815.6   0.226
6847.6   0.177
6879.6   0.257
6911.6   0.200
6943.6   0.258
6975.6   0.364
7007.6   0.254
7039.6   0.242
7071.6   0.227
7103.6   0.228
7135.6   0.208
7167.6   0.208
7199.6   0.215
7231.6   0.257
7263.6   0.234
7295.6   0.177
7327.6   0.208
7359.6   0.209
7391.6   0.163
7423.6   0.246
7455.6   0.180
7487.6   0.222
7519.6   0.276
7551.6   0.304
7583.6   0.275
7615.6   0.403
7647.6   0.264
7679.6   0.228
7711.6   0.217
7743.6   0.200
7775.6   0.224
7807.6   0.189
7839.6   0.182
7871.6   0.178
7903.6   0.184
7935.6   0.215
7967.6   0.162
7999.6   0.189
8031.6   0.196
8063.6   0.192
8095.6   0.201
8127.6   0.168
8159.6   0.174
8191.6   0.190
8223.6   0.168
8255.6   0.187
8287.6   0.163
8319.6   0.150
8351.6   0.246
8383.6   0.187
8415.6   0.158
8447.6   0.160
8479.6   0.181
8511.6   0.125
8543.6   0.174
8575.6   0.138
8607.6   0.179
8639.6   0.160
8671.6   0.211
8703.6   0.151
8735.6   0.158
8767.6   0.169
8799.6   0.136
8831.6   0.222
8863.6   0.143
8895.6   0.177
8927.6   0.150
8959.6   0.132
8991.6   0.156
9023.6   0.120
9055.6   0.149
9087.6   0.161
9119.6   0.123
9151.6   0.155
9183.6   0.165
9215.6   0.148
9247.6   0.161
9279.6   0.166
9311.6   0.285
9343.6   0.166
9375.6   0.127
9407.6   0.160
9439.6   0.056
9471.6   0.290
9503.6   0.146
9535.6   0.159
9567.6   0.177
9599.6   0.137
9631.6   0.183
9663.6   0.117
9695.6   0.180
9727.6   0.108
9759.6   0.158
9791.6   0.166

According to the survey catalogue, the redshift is 2.984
